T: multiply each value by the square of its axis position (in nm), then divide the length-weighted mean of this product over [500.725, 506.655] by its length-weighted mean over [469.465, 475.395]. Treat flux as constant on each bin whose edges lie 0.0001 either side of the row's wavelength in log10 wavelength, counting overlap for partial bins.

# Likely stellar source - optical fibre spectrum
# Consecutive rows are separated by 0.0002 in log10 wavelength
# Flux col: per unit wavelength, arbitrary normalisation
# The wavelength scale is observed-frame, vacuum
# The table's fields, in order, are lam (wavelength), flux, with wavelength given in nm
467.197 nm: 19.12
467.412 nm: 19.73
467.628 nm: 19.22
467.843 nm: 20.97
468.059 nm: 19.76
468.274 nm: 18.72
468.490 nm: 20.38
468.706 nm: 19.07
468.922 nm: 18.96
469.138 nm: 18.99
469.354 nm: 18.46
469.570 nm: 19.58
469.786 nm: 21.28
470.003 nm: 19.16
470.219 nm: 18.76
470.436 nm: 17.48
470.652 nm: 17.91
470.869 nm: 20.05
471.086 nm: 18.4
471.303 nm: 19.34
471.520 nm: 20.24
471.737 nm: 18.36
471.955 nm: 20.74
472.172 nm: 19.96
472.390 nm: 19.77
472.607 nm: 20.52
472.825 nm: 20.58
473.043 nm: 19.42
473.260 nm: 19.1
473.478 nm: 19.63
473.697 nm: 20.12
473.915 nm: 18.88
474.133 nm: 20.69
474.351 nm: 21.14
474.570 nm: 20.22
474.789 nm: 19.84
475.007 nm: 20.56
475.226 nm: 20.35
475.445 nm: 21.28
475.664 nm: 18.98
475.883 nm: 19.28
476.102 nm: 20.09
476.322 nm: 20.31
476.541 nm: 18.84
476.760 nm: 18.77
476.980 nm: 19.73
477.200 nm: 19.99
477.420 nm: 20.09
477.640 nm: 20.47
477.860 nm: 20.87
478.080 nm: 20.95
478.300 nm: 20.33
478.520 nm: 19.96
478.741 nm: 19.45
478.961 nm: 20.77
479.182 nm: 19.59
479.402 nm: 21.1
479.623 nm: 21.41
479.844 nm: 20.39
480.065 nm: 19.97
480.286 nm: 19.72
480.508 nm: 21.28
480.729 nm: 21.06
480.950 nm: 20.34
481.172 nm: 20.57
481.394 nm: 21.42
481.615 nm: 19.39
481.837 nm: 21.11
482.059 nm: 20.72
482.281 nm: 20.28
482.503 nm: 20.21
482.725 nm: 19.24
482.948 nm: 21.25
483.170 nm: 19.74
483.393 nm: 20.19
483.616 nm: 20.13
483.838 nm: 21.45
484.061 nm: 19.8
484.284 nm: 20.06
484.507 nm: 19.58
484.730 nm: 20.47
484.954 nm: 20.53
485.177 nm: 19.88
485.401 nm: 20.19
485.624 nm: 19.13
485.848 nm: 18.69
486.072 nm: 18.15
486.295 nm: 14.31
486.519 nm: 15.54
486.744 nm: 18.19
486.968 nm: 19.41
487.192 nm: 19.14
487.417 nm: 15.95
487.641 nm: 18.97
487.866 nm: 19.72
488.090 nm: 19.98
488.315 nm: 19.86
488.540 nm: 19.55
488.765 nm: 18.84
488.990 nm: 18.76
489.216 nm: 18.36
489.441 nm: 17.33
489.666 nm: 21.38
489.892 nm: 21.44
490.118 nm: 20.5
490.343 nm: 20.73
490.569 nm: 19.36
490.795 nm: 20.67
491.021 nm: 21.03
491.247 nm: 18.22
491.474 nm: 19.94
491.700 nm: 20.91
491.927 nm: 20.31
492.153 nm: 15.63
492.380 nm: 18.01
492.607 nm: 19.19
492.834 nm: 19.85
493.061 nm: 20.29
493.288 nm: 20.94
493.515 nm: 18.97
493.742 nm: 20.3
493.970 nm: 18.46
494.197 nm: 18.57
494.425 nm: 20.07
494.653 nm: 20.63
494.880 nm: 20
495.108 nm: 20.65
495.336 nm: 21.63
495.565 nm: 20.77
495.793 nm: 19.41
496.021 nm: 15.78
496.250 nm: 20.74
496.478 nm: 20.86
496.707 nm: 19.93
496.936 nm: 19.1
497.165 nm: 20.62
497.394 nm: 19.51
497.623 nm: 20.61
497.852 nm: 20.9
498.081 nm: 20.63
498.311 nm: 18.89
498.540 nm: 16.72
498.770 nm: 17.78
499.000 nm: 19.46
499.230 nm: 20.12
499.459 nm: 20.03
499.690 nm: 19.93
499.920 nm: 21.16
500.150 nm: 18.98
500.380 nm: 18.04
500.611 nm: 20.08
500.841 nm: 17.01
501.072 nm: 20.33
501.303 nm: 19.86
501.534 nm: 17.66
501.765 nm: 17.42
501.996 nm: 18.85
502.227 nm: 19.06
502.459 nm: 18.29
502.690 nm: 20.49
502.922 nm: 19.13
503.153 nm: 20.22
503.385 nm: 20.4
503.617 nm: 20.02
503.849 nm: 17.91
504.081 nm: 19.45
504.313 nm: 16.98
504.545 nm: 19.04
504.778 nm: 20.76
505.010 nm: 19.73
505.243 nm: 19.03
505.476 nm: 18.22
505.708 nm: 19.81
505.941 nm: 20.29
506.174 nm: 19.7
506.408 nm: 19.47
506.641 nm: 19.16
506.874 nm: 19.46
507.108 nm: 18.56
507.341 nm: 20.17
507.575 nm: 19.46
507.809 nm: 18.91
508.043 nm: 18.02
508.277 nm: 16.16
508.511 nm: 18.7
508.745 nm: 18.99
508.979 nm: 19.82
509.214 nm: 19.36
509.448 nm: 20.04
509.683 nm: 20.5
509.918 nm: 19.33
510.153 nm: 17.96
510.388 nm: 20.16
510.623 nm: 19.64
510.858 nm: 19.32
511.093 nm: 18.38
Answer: 1.1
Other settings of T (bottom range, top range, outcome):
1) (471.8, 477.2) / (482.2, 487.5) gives 1.01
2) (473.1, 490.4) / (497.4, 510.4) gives 1.06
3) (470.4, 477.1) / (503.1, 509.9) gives 1.12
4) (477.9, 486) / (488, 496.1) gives 1.01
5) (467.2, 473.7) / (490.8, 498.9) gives 1.11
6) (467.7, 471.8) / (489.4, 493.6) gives 1.12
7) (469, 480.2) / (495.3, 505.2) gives 1.08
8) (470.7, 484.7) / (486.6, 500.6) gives 1.04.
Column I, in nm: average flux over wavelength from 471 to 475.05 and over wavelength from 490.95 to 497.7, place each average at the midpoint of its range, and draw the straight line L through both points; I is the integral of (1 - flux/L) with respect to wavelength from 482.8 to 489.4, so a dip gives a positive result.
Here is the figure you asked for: 0.204 nm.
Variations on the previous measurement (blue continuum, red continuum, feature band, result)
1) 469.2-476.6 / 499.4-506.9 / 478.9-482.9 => -0.185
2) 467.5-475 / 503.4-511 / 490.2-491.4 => -0.039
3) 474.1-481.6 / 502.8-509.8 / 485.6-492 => 0.246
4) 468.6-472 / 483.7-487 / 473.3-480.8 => -0.423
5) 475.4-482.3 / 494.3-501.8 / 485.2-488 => 0.252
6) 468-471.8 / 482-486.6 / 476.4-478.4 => -0.068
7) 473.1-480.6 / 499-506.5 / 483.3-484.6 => -0.021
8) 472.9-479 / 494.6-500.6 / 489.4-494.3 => 0.031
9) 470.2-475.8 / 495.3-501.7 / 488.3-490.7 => -0.010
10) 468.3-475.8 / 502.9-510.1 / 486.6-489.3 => 0.083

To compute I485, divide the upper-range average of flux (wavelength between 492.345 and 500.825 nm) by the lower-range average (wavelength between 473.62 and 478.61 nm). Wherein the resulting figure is 0.98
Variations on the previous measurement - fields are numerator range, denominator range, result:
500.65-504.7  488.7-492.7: 0.97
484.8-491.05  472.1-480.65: 0.95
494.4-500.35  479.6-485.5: 0.97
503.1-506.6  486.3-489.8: 1.04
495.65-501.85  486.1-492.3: 1.02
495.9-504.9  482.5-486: 0.96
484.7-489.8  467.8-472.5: 0.97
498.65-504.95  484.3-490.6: 1.01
